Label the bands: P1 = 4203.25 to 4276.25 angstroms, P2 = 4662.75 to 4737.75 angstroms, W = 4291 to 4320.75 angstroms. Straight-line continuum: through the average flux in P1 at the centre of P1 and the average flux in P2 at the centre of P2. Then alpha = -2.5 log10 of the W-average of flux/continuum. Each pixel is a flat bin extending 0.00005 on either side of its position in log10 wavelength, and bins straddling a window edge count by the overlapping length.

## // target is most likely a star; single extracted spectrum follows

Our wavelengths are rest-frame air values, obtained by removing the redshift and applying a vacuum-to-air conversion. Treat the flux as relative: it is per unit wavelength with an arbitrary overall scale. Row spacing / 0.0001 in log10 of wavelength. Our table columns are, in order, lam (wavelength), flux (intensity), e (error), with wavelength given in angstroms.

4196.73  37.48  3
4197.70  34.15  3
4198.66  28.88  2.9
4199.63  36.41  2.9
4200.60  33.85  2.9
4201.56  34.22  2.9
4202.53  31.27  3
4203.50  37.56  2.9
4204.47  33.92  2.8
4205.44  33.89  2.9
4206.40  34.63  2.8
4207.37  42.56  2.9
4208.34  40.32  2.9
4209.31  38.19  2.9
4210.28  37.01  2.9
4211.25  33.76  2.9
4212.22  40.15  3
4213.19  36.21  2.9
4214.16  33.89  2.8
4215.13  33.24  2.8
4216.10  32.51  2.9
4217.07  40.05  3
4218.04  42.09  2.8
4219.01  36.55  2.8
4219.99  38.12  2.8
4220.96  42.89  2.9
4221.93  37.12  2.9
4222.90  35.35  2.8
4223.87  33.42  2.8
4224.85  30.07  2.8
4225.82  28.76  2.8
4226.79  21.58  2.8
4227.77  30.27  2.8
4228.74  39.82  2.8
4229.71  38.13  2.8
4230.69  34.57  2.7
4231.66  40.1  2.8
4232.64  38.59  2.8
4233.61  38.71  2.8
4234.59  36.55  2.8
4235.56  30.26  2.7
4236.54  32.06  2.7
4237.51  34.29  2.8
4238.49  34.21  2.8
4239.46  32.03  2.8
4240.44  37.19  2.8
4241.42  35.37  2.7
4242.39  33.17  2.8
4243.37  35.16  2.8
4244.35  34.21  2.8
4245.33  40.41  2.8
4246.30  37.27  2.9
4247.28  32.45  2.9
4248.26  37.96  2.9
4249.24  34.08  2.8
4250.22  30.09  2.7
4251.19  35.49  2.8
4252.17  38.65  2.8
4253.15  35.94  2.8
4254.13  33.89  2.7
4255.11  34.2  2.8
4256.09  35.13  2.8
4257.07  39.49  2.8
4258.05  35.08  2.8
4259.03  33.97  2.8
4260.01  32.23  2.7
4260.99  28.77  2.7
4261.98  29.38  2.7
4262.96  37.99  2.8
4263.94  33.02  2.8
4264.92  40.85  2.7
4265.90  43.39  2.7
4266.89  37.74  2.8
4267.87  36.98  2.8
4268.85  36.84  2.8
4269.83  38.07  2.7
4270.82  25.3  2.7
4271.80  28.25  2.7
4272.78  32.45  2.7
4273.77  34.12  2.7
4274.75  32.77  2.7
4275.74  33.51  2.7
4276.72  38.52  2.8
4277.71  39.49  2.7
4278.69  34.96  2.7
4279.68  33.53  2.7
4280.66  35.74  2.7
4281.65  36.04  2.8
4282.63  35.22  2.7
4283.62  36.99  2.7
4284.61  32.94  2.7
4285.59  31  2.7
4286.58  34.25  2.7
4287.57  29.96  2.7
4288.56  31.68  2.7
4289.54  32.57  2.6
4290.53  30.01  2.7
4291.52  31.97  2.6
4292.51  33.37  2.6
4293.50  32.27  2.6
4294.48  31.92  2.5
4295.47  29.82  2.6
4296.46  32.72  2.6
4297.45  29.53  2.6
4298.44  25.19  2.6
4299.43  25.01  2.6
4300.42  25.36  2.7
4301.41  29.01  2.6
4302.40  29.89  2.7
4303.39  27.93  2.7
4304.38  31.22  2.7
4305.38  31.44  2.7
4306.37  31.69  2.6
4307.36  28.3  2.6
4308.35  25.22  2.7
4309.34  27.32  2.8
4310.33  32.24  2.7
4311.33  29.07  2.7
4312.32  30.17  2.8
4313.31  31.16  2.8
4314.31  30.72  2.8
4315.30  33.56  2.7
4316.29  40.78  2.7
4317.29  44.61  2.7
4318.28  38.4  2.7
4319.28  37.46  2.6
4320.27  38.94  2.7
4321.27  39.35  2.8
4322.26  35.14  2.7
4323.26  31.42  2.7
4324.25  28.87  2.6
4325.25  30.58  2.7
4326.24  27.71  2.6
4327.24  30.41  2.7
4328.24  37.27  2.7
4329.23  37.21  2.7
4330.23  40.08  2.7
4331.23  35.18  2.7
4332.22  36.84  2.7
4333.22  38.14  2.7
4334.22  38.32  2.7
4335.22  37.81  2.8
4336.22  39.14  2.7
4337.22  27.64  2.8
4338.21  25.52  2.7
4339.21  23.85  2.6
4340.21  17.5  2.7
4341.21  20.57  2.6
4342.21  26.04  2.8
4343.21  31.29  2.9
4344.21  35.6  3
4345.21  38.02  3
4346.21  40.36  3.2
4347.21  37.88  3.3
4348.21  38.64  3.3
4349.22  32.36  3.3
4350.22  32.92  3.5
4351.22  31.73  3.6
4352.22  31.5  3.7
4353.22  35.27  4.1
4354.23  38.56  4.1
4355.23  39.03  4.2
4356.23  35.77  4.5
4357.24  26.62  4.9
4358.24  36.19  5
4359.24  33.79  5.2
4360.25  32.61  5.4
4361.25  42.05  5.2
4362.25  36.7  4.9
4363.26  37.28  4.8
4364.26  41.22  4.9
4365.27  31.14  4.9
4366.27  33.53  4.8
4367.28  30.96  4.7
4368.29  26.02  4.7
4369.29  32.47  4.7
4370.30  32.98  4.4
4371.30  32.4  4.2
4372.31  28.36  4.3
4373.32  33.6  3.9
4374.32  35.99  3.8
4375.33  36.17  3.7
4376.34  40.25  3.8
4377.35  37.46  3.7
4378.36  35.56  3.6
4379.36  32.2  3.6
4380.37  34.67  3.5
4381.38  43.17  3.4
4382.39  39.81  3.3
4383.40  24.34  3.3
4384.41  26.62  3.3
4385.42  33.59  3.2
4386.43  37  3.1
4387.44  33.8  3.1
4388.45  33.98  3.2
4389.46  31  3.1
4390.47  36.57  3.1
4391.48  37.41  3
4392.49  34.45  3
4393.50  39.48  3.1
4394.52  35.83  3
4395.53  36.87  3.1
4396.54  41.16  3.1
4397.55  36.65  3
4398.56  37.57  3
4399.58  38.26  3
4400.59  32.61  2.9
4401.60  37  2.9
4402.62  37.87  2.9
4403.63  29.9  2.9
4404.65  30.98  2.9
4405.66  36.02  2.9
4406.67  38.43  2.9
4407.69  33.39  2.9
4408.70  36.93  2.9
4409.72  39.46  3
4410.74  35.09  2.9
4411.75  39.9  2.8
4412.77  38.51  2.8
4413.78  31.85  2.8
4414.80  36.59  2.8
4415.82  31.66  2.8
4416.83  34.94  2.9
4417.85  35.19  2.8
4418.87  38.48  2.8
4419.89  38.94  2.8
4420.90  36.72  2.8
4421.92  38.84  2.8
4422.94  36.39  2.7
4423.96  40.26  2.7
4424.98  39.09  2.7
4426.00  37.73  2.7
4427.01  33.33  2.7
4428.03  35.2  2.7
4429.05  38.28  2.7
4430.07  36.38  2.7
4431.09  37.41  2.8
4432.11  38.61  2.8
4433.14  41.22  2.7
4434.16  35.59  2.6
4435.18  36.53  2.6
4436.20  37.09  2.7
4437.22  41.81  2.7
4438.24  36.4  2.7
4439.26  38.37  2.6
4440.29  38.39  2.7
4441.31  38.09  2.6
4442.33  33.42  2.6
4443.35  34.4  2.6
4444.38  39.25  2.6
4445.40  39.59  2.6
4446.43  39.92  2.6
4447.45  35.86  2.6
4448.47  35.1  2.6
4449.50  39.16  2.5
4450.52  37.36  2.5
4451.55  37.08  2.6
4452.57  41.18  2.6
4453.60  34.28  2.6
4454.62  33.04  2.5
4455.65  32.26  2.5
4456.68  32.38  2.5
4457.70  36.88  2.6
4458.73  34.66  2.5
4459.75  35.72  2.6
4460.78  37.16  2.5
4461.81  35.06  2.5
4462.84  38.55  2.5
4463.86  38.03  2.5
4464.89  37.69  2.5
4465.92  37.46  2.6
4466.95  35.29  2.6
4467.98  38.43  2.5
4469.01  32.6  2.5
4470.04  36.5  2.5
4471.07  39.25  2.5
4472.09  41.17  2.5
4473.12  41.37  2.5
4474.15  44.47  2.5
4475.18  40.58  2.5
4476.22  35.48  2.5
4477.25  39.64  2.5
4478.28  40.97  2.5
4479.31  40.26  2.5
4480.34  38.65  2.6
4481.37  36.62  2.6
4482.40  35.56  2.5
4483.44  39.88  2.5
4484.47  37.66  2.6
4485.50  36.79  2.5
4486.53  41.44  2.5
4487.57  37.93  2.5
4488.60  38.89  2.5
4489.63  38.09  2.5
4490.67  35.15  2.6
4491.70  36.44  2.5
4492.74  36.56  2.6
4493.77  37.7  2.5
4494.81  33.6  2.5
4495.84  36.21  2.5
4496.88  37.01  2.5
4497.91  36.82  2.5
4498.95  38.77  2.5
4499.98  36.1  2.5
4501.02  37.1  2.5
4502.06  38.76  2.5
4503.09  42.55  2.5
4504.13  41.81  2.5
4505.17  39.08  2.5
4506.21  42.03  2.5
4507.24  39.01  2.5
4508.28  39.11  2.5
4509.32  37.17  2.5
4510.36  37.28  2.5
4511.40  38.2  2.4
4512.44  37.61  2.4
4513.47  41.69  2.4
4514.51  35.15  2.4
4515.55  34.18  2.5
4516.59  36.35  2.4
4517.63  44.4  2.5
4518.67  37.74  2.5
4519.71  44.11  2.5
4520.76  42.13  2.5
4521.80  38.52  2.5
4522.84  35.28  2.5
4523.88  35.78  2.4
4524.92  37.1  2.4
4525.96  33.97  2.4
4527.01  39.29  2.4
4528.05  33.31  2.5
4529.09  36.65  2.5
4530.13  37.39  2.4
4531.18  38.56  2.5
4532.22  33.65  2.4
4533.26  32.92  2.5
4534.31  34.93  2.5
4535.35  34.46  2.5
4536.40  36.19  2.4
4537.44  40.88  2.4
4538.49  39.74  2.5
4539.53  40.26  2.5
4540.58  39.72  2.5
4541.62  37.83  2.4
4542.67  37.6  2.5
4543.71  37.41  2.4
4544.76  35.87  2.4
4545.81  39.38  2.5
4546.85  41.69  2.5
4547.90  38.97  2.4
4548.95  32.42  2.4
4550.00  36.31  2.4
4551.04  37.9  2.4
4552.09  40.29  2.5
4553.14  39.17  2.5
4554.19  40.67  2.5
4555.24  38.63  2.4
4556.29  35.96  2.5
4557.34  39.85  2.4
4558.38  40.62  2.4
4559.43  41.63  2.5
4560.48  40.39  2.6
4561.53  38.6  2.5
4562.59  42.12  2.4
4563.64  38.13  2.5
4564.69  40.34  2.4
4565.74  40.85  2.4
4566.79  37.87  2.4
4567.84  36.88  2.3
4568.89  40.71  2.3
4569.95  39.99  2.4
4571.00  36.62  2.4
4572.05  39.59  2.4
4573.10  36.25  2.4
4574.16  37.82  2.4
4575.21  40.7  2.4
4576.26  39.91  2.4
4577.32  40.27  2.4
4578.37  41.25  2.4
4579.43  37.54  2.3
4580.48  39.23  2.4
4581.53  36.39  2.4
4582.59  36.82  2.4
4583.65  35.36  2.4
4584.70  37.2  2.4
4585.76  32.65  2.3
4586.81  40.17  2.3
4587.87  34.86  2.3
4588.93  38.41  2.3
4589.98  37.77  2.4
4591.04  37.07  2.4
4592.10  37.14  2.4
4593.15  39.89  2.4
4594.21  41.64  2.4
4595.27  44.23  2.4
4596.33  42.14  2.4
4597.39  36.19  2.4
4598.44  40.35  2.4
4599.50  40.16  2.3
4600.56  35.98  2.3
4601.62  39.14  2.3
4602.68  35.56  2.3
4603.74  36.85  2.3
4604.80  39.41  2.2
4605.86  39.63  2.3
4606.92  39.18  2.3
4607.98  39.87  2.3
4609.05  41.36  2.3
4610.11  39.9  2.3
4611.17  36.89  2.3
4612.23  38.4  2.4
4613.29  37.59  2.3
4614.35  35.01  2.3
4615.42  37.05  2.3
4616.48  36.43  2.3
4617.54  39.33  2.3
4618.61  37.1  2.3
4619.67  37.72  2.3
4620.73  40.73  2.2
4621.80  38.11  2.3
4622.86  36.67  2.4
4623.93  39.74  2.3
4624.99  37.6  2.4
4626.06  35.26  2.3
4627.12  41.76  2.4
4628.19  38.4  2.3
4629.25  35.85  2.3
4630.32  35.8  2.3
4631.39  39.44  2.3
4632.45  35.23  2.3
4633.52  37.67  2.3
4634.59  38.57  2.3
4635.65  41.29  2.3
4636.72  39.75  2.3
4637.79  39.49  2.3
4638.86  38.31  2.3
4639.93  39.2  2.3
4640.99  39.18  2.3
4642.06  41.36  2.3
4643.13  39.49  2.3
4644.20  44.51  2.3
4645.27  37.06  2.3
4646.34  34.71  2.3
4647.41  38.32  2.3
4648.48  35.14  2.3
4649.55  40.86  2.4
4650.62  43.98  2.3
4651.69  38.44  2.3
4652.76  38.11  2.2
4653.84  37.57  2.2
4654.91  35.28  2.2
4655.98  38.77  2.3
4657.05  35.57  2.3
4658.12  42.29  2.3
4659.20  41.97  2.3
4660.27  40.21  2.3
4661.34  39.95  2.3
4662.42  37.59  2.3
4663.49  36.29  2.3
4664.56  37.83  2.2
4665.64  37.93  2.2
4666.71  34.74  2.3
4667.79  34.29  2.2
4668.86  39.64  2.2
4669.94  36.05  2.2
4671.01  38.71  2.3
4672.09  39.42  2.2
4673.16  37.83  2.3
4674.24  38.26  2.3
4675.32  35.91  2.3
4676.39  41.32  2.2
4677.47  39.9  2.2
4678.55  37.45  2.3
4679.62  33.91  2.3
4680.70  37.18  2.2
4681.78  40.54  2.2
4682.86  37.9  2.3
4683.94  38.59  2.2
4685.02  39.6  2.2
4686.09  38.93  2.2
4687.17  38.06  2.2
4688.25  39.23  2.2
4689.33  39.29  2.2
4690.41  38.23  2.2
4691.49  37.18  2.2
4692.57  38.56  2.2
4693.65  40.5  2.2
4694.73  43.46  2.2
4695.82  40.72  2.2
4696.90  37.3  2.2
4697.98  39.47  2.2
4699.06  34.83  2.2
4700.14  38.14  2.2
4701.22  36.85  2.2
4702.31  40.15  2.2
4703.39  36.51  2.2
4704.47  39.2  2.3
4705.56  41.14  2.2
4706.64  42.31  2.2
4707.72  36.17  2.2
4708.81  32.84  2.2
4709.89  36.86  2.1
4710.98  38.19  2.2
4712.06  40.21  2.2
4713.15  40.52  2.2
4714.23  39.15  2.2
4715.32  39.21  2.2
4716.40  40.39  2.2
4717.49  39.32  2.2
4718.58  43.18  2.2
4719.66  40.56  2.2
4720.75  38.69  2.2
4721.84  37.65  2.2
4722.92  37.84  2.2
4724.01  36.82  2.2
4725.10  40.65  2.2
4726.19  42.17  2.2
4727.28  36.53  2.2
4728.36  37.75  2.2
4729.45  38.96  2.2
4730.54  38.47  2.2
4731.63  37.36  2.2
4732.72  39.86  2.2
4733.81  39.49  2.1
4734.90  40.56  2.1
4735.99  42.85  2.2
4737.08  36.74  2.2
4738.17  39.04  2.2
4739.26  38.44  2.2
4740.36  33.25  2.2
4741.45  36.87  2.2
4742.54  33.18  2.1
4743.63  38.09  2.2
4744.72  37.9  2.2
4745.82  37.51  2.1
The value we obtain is 0.135 mag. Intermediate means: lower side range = 35.2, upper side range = 38.6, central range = 31.5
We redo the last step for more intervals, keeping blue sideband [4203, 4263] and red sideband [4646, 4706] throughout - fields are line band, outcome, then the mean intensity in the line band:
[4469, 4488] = -0.055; 38.9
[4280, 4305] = 0.144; 31.3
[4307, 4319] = 0.098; 32.8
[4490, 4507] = -0.021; 37.9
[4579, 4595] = 0.005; 37.6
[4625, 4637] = 0.001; 38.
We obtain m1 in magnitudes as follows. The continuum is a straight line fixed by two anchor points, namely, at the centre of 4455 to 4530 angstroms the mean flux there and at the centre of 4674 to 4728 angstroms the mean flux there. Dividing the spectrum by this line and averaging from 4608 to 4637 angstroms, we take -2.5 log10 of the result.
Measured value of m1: 0.01 mag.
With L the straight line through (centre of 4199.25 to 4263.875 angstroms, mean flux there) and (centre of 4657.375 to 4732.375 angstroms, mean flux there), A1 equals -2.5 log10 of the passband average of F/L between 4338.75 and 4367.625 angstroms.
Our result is 0.08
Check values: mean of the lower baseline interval 35.2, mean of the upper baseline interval 38.6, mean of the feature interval 33.4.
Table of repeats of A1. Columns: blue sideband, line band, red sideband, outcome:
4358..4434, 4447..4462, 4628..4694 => 0.01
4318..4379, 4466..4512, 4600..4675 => -0.06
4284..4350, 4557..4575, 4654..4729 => -0.08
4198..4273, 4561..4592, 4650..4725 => -0.02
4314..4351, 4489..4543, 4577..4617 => -0.02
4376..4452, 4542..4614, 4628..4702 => -0.02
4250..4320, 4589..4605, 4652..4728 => -0.05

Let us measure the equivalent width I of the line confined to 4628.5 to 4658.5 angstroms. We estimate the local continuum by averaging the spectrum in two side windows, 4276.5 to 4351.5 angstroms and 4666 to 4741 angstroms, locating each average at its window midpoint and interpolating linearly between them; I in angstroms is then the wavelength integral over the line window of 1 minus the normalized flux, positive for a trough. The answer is -0.8 angstroms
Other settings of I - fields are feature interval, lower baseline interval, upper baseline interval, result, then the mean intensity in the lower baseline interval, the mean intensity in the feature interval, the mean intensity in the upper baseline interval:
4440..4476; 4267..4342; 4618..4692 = -2.2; 32.5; 37.2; 38.4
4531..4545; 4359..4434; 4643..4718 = 0.0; 35.7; 37.1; 38.5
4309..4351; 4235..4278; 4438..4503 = 2.6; 34.8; 33.5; 37.4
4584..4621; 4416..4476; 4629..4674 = -0.2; 37.3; 38.3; 38.4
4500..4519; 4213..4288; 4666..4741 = -0.9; 34.9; 38.8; 38.6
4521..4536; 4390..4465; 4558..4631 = 0.7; 36.7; 36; 38.5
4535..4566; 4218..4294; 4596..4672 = -1.0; 34.7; 38.8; 38.4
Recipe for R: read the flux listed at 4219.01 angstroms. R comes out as 36.55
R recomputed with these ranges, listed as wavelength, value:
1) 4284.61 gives 32.94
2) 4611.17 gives 36.89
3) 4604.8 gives 39.41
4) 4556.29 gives 35.96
